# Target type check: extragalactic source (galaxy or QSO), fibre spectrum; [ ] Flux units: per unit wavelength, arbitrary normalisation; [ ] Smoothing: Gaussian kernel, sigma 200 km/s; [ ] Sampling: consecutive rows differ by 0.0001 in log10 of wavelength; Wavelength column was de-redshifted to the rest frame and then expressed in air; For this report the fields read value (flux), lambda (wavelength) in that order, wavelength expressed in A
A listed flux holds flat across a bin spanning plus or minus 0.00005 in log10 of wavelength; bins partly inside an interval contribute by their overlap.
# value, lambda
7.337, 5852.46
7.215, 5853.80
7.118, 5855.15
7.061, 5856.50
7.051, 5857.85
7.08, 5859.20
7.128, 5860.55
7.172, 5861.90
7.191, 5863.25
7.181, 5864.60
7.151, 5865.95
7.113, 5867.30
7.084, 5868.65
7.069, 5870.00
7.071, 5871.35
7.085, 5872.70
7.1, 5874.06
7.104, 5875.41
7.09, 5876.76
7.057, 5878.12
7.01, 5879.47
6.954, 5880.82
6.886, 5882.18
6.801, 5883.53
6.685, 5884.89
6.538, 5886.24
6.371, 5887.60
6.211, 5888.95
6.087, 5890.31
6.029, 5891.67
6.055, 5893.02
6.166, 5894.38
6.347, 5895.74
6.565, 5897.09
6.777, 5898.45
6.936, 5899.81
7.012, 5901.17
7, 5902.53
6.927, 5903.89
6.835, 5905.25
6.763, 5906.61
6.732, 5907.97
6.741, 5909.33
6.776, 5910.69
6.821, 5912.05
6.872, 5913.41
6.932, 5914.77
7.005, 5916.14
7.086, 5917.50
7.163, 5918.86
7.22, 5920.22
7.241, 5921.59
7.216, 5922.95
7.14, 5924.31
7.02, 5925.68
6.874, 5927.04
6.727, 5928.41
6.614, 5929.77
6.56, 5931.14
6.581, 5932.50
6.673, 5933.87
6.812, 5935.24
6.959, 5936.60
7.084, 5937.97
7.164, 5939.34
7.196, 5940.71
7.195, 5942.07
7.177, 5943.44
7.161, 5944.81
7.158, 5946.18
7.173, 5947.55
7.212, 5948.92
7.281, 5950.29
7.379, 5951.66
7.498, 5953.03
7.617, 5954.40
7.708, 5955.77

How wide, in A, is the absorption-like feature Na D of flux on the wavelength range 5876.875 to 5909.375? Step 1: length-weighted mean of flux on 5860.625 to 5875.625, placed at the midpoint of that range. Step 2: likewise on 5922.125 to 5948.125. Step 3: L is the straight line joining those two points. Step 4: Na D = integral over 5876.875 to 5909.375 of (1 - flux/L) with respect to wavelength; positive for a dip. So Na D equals 1.9 A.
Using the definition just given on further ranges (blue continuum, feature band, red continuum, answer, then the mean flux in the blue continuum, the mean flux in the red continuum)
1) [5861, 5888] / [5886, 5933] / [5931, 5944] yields 1.5 A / 6.99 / 6.96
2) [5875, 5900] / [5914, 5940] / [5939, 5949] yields 0.2 A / 6.6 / 7.18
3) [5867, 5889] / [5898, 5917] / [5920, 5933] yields 0.1 A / 6.91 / 6.91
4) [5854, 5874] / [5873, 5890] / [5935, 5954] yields 0.8 A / 7.11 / 7.19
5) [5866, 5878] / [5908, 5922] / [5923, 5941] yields -0.1 A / 7.09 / 6.88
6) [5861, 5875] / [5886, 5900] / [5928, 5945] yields 1.4 A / 7.12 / 6.91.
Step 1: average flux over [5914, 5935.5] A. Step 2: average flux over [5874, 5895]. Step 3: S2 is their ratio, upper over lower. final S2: 1.0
